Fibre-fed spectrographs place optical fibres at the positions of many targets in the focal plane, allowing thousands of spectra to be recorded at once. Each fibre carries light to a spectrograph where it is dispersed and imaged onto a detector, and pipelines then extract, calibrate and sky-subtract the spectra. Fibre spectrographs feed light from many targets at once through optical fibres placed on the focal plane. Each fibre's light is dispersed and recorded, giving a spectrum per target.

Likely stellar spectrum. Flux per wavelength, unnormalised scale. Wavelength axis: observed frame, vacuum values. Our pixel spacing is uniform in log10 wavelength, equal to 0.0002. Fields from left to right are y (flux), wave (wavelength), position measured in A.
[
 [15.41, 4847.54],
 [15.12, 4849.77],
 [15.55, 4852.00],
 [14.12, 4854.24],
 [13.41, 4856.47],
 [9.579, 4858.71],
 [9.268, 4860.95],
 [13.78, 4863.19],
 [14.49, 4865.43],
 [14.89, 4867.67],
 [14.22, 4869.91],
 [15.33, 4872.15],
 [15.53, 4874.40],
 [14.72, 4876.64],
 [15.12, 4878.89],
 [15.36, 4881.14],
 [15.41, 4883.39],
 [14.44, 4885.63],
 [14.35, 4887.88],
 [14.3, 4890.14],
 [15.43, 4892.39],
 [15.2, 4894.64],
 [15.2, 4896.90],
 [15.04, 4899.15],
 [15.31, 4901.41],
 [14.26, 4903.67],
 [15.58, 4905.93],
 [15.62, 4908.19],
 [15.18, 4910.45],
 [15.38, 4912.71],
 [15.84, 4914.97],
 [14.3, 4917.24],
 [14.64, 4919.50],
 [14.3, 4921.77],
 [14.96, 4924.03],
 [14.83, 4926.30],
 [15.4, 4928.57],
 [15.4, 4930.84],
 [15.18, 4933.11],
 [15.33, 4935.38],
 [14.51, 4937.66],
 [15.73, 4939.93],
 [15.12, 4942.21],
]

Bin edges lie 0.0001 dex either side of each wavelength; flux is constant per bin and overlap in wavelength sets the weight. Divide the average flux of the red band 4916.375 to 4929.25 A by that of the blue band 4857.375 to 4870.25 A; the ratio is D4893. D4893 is 1.17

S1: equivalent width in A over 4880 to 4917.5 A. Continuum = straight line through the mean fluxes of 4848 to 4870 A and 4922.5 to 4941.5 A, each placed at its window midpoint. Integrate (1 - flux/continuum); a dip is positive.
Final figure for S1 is -1.8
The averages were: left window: 13.5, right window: 15.1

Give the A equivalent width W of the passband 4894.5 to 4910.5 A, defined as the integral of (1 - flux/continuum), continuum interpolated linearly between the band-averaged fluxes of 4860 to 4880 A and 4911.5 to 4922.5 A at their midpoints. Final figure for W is -0.5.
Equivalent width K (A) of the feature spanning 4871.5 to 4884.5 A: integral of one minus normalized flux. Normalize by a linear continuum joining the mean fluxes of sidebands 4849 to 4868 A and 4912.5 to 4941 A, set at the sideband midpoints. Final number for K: -1.4 A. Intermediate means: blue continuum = 13.3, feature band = 15.2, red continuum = 15.1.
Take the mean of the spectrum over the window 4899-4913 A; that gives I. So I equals 15.2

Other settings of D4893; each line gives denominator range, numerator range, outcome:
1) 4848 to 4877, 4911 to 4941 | 1.09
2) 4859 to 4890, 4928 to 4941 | 1.07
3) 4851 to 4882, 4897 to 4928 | 1.08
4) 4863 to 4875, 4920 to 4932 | 1.01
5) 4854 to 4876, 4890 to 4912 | 1.13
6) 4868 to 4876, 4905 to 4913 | 1.03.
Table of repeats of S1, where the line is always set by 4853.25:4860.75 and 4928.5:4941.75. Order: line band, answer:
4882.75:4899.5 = -1.9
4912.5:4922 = -0.3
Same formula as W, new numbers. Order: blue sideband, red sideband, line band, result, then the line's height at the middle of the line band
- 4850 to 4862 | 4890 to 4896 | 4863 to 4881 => -1.53 A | 13.7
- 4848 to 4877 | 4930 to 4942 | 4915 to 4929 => 0.15 A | 15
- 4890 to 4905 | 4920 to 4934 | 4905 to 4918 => -0.29 A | 15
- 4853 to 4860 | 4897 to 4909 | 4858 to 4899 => -1.92 A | 13.7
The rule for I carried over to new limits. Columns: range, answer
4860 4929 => 14.8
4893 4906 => 15.1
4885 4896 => 14.8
